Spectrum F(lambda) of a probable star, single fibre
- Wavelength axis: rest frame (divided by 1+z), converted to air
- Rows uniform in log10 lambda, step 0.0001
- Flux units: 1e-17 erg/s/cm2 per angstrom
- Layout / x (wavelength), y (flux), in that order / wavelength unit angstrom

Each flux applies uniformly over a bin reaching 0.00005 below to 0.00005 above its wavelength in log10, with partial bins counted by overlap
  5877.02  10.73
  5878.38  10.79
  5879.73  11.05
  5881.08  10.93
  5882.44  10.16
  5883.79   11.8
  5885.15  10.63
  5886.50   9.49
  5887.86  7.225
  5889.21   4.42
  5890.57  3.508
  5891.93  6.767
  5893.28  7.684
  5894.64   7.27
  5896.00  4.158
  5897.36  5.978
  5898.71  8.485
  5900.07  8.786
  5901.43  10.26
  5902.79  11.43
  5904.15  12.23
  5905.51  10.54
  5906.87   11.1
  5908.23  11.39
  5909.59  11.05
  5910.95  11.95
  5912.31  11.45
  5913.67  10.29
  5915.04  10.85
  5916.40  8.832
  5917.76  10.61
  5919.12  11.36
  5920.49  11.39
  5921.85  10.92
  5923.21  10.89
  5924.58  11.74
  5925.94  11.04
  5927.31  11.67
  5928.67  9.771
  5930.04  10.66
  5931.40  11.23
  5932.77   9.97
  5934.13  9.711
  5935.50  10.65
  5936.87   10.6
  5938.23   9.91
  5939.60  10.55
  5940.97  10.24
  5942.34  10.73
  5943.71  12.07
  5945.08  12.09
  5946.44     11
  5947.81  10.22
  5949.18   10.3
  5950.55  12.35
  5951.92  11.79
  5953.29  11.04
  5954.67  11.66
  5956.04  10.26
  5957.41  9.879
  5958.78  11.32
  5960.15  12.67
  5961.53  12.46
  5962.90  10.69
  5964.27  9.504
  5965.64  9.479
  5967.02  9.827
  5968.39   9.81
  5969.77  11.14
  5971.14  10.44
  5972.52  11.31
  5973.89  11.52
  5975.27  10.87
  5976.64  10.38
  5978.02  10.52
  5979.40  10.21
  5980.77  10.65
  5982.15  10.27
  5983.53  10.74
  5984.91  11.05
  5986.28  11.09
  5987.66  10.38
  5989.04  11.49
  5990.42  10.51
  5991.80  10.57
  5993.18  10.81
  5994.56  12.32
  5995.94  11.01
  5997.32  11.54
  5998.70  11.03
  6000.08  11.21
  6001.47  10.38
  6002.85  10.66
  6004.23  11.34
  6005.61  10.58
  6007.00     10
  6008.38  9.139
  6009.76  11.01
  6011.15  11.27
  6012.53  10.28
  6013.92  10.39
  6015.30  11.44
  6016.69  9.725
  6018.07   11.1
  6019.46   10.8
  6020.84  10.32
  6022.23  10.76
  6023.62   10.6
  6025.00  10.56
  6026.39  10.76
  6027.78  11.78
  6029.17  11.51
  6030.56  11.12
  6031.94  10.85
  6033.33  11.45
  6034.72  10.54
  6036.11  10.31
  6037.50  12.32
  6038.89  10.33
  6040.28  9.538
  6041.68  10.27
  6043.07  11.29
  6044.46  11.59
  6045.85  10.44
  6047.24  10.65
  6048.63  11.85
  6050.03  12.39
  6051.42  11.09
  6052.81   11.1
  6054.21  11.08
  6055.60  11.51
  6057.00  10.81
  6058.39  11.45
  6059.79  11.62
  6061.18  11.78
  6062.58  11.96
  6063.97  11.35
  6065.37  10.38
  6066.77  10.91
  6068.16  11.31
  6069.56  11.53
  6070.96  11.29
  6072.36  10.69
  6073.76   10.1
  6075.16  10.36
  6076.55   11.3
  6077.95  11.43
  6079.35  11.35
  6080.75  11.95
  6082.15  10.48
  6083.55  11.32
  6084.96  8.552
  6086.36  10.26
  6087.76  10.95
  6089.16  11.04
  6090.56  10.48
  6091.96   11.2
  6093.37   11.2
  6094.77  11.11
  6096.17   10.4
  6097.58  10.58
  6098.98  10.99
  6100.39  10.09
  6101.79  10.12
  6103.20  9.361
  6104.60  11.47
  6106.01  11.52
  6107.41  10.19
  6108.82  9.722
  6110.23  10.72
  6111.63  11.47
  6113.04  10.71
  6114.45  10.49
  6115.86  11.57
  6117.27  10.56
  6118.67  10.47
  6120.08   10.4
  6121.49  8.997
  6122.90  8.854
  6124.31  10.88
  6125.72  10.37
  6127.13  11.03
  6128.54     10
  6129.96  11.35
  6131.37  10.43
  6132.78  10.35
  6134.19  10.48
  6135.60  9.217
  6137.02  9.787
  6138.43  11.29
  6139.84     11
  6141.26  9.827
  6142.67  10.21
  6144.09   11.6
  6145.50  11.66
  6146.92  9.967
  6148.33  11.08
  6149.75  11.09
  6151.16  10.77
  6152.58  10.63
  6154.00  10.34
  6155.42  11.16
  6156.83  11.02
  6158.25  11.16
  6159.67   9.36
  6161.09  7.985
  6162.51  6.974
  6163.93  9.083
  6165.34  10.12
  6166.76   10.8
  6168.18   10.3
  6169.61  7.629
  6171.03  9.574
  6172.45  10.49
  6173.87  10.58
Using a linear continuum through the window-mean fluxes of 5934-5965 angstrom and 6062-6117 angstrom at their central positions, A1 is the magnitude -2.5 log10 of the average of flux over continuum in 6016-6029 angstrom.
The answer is 0.014 mag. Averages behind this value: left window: 11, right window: 10.8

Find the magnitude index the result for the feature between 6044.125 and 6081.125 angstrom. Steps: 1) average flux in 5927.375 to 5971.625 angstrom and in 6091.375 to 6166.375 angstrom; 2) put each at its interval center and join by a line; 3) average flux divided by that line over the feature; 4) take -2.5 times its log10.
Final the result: -0.07 mag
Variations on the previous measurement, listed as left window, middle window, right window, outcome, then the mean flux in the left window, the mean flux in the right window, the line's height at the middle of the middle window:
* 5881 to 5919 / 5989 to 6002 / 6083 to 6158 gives -0.129 mag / 9.27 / 10.6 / 9.83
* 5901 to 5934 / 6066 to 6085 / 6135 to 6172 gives -0.058 mag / 10.9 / 10.1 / 10.4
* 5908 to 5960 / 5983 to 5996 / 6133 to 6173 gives -0.029 mag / 10.9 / 10.2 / 10.7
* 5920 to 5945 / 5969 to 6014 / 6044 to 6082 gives 0.019 mag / 10.8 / 11.2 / 11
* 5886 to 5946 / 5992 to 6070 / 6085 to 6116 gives -0.064 mag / 9.85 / 10.7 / 10.3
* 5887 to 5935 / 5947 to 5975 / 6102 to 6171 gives -0.116 mag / 9.62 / 10.3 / 9.78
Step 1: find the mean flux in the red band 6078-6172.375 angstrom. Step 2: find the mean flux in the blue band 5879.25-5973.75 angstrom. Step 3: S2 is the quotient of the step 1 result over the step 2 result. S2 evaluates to 1.02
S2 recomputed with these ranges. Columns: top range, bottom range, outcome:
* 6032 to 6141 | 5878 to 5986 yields 1.05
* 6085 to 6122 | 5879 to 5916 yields 1.14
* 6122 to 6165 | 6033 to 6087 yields 0.93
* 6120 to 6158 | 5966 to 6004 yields 0.97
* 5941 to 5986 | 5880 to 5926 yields 1.13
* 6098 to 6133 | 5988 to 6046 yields 0.97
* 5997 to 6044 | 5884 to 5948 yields 1.09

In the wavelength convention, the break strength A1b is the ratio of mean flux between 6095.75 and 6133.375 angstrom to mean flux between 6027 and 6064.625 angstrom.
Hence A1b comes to 0.9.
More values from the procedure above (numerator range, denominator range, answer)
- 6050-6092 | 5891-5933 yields 1.10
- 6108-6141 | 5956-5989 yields 0.97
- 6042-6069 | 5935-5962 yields 1.02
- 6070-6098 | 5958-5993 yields 1.01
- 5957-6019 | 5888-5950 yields 1.08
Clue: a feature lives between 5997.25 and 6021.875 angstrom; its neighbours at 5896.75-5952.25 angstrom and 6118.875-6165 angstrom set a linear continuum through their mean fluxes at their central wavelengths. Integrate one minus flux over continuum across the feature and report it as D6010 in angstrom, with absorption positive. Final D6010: -0.3 angstrom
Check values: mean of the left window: 10.7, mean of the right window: 10.3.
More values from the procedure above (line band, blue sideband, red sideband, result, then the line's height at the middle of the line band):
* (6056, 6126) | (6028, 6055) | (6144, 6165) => -0.50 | 10.7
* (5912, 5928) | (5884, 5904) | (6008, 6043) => -4.81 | 8.38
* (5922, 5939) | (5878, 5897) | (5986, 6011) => -2.67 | 9.22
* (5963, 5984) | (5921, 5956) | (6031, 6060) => 0.97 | 11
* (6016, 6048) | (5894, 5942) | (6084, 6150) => -1.21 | 10.4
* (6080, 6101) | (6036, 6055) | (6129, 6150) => 0.23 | 10.8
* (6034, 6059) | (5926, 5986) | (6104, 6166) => -1.06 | 10.6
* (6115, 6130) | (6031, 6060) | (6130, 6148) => 0.37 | 10.6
